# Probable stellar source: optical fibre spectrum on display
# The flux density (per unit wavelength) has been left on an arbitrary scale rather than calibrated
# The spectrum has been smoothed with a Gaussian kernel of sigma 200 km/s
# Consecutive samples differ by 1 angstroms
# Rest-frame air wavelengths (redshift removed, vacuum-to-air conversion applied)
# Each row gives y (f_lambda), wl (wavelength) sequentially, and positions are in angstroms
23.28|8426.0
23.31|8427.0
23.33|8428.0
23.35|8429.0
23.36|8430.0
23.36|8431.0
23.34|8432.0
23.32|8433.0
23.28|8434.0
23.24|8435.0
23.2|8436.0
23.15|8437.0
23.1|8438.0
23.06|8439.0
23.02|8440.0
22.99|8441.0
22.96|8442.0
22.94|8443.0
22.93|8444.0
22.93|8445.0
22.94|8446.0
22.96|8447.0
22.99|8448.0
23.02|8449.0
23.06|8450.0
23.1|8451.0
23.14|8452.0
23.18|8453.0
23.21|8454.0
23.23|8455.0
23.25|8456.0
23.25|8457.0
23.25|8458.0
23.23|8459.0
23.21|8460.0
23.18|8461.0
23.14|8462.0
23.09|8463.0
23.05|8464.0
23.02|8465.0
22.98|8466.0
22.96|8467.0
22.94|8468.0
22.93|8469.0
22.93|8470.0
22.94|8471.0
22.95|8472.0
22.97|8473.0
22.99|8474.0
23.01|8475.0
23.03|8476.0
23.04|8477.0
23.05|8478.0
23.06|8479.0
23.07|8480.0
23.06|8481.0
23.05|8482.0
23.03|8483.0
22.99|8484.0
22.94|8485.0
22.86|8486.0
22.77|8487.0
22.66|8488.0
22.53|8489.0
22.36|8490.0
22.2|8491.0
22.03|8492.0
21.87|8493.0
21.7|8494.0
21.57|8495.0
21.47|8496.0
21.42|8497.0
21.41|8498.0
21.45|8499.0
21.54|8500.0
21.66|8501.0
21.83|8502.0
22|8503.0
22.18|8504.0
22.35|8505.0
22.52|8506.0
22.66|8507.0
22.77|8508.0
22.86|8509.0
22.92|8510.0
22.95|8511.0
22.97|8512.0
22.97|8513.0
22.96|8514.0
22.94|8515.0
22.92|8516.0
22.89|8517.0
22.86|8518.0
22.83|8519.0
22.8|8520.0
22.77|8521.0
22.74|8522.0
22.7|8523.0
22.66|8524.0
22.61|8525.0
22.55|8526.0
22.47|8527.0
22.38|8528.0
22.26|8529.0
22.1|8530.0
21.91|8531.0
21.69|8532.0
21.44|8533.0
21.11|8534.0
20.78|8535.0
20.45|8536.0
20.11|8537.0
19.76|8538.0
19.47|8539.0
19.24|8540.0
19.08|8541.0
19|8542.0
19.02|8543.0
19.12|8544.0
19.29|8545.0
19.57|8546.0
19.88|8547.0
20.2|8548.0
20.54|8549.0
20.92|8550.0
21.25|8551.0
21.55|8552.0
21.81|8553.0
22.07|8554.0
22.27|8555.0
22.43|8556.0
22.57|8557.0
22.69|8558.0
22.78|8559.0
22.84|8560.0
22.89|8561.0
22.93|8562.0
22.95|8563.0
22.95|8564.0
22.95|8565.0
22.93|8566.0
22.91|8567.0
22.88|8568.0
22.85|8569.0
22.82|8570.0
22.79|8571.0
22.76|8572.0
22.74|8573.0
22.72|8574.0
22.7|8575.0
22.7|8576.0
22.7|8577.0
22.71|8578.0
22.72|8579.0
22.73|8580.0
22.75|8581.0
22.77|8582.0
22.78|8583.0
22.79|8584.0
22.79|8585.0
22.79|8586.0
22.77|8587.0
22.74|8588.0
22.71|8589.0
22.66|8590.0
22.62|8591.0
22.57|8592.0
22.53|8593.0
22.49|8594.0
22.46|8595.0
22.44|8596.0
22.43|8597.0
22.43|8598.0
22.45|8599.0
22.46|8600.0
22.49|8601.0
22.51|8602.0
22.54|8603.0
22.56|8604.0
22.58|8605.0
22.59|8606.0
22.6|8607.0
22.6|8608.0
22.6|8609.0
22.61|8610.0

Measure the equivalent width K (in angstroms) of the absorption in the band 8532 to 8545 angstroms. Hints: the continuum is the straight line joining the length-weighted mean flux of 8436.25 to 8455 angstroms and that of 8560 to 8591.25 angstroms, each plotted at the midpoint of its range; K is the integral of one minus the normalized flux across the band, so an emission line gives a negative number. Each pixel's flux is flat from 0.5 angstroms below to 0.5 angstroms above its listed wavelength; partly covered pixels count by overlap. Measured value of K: 1.7 angstroms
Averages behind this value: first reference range 23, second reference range 22.8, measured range 19.9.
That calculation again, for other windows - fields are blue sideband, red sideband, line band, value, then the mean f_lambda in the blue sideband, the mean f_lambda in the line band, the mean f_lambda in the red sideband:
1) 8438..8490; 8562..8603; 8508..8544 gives 1.69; 23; 21.8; 22.7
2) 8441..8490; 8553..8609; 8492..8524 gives 0.72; 23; 22.4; 22.7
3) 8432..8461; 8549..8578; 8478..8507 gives 0.75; 23.1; 22.3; 22.5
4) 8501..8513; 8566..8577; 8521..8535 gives 0.27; 22.5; 22.2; 22.8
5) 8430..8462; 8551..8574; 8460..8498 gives 0.46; 23.1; 22.7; 22.6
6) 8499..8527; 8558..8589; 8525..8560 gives 2.54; 22.6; 21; 22.8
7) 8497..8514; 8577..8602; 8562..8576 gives -0.18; 22.3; 22.8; 22.6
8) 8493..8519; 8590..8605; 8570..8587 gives -0.21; 22.3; 22.7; 22.5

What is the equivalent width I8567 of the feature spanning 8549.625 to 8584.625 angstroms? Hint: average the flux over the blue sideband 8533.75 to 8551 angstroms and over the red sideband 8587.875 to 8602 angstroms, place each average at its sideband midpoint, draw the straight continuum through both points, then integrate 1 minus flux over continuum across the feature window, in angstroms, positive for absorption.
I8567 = -2.4 angstroms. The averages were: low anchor 19.9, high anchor 22.5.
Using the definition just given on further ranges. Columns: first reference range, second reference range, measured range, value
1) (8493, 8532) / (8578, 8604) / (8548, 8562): 0.31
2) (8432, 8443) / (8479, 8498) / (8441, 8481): -0.45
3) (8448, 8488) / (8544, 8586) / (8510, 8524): -0.14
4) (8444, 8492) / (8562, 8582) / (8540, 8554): 1.66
